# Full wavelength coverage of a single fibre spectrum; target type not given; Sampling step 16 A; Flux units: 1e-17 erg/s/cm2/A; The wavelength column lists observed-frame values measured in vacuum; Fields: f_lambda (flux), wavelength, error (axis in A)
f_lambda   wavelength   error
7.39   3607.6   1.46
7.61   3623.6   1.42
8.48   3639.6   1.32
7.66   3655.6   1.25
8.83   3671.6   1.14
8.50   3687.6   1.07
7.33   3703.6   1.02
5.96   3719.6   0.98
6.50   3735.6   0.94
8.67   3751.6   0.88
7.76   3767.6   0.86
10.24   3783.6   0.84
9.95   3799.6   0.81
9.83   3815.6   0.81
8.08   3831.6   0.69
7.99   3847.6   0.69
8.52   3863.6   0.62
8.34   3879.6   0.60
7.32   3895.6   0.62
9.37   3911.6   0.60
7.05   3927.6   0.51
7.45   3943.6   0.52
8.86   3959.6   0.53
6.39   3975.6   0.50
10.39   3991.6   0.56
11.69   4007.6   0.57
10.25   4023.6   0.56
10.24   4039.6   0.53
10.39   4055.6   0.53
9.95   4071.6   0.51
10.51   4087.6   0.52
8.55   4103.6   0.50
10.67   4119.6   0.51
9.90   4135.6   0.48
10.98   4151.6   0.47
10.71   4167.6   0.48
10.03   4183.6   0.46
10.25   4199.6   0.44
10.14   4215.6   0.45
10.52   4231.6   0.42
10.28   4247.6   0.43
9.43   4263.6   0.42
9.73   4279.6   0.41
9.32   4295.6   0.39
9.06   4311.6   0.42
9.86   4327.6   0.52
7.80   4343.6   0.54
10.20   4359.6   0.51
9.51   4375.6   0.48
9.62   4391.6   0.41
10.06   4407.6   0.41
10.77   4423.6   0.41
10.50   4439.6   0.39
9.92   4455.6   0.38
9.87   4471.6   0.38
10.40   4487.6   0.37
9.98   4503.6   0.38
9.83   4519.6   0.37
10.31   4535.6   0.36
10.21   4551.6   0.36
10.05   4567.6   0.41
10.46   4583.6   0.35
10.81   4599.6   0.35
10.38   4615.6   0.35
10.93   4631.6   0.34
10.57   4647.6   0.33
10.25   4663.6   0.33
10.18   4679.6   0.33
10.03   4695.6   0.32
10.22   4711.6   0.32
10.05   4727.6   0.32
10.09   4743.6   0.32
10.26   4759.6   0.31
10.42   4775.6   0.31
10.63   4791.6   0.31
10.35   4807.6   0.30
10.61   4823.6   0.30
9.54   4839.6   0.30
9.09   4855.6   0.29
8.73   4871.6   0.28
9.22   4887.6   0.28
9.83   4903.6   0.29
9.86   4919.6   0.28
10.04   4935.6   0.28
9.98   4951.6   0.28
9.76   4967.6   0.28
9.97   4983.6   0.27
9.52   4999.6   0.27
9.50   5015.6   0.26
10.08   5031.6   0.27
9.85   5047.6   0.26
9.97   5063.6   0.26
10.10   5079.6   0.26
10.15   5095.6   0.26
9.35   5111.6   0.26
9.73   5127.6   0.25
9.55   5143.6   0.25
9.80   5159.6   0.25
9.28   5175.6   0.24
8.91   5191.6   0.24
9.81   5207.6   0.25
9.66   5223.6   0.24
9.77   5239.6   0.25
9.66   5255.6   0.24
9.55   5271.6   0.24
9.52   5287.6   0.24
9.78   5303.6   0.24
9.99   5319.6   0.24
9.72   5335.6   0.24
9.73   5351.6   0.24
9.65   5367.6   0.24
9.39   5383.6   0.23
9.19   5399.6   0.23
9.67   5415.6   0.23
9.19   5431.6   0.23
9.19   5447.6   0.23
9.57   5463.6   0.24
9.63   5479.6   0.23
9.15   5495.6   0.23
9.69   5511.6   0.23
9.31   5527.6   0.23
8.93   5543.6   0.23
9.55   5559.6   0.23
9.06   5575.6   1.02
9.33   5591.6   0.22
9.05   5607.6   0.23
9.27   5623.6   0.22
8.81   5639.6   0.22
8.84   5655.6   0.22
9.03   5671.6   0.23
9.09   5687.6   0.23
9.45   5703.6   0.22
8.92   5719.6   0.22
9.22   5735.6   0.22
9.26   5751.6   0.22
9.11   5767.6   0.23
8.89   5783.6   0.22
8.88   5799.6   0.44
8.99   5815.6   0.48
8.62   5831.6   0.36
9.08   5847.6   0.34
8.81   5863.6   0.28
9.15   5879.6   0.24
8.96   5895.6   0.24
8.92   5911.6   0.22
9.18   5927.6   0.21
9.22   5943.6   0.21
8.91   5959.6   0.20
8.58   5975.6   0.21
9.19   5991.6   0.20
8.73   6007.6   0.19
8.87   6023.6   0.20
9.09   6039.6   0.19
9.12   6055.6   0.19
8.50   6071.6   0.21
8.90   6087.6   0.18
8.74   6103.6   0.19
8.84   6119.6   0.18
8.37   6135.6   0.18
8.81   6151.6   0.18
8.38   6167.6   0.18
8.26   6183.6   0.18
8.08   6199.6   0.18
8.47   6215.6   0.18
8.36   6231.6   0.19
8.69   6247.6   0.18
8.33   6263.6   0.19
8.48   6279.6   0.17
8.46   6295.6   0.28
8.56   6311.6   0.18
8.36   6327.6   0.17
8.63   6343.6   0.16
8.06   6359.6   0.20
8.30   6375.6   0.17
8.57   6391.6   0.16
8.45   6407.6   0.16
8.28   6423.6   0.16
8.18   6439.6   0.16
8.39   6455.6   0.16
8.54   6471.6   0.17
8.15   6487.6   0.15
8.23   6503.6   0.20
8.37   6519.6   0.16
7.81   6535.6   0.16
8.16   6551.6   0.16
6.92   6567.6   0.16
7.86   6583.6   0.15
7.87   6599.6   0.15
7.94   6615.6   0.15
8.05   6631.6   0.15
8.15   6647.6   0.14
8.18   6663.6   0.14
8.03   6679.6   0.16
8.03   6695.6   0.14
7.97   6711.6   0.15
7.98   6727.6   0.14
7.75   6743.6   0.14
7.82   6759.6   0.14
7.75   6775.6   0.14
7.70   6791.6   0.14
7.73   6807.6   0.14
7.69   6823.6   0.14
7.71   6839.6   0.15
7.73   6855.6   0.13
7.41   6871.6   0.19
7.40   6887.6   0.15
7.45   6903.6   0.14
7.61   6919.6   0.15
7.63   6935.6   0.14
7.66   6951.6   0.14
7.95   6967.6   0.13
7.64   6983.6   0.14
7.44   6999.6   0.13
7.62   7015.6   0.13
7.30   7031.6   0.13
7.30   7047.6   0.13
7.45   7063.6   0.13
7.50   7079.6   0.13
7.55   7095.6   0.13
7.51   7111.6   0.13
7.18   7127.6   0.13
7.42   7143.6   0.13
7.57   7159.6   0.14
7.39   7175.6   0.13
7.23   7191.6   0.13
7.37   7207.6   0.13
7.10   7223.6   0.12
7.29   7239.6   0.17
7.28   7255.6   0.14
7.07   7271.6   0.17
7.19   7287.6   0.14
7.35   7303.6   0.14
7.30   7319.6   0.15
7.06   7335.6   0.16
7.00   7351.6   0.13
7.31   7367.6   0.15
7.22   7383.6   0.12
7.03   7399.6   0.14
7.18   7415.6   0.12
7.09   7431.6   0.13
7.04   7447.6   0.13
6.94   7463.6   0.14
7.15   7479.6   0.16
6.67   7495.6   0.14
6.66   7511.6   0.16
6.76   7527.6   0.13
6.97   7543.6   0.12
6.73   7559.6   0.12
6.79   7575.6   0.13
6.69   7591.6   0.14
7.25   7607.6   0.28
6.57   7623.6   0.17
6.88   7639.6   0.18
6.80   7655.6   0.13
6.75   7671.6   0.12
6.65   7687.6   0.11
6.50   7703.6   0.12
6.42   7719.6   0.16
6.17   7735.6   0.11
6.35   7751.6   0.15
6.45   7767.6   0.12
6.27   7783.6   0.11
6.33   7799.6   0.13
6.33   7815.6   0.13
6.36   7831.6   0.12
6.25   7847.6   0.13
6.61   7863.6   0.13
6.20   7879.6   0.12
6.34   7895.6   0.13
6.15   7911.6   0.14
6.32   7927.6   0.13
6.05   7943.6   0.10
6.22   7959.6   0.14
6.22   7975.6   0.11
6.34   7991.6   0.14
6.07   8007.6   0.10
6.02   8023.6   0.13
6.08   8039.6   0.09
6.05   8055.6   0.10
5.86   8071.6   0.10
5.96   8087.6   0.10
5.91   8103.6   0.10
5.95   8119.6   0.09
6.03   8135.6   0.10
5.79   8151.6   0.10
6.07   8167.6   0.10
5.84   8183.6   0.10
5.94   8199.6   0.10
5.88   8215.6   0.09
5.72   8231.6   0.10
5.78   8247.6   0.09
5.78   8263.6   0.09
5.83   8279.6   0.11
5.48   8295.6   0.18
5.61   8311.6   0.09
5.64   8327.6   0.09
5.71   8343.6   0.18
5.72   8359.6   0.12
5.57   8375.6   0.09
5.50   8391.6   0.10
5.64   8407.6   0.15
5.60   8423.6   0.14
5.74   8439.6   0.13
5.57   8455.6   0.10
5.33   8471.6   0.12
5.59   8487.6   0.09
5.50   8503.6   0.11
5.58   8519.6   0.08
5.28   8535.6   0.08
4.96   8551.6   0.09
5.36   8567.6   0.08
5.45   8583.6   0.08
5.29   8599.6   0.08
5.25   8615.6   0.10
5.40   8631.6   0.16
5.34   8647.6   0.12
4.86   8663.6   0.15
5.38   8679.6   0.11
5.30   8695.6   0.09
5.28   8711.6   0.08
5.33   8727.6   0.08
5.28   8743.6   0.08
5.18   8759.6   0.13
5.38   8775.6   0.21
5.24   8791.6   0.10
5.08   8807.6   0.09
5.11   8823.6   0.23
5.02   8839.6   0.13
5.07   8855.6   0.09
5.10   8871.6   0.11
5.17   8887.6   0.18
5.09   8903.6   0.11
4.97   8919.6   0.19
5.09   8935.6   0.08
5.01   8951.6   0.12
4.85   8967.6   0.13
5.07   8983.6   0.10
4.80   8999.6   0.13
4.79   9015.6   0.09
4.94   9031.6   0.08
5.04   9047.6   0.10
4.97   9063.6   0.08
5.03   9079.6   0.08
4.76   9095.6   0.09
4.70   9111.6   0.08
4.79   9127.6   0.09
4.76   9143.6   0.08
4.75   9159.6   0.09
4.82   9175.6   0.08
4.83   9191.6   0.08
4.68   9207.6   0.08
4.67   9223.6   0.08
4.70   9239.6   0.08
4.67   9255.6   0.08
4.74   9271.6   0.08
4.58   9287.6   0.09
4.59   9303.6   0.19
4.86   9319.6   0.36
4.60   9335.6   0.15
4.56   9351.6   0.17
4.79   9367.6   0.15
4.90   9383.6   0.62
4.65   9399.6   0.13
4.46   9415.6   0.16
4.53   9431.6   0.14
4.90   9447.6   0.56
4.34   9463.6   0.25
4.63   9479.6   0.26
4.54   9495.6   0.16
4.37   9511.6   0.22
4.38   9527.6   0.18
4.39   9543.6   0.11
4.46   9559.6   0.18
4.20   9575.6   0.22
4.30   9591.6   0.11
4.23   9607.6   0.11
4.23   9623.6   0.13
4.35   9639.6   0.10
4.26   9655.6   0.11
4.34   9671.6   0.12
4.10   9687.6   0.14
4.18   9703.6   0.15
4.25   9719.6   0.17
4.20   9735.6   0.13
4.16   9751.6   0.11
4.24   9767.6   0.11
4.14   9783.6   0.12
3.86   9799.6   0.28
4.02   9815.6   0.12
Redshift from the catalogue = 0.000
